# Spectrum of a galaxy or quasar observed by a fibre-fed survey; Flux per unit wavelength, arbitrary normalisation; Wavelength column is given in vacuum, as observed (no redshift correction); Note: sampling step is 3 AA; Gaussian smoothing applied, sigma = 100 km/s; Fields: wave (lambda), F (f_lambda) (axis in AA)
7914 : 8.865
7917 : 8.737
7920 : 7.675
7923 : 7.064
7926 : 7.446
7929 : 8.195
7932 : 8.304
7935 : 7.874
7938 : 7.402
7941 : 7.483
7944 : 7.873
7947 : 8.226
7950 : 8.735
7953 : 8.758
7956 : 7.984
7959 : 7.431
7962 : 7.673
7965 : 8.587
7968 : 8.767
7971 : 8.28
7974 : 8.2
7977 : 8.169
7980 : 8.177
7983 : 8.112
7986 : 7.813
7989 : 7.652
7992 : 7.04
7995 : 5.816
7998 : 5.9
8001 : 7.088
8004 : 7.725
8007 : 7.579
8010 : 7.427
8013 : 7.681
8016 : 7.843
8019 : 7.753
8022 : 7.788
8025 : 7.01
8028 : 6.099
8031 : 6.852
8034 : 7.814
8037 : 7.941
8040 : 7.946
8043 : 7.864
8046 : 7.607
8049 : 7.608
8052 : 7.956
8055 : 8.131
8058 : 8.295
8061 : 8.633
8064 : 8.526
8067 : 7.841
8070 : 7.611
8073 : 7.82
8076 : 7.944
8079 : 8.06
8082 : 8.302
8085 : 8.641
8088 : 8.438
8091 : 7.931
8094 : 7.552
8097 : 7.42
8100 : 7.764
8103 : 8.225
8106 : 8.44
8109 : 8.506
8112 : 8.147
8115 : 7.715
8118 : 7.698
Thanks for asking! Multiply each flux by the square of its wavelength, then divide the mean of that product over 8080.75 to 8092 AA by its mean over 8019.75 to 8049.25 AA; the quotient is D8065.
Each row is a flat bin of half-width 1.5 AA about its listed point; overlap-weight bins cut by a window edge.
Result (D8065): 1.13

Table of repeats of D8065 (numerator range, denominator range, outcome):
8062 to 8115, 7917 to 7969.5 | 1.05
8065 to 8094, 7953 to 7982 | 1.01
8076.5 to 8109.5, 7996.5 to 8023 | 1.12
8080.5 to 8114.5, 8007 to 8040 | 1.11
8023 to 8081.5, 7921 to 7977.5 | 1.00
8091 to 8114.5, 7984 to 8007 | 1.16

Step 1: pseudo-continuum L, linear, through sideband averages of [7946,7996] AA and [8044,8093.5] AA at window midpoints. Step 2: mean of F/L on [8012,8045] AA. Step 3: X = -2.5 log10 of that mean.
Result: 0.07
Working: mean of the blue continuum 7.98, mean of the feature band 7.51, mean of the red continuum 8.07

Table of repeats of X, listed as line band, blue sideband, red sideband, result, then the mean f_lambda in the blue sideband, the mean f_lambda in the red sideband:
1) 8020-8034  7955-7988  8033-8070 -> 0.14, 8.1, 8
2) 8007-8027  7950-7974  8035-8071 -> 0.08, 8.24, 8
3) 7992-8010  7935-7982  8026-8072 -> 0.16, 8.11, 7.77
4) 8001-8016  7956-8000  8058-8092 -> 0.04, 7.69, 8.17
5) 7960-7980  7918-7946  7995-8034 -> -0.11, 7.73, 7.2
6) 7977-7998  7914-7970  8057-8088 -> 0.10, 8.04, 8.18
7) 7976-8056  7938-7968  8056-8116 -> 0.08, 8.08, 8.09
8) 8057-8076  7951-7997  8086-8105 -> -0.03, 7.88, 7.92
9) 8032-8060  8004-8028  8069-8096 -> -0.02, 7.5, 8.03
